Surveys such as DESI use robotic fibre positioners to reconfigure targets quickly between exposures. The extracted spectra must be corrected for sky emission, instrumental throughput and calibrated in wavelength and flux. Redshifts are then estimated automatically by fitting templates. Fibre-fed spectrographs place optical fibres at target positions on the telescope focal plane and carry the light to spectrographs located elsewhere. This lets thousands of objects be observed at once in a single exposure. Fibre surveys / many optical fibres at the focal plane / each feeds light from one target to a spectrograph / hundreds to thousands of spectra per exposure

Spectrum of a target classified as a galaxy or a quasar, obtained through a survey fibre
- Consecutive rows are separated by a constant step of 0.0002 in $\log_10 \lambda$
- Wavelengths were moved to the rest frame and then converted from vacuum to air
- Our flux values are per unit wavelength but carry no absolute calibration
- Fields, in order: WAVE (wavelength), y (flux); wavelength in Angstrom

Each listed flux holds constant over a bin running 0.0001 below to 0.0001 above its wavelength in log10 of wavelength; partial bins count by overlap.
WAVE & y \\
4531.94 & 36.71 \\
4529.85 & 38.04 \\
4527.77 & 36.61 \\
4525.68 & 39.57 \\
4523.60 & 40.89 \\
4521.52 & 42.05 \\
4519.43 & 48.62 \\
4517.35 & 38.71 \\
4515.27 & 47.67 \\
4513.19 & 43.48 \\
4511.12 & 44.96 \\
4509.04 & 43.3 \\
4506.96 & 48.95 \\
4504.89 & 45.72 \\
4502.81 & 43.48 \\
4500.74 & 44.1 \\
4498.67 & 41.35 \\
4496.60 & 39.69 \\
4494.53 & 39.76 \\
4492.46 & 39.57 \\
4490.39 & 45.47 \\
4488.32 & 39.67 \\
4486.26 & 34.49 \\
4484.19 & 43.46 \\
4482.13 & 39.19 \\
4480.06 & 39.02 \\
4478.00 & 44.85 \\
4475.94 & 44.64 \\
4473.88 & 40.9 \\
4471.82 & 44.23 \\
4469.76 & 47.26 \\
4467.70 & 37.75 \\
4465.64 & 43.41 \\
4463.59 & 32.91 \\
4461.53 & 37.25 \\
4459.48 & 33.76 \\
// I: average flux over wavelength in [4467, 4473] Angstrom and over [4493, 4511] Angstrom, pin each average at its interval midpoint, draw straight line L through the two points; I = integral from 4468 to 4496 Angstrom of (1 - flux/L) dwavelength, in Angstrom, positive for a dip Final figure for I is 1.10 Angstrom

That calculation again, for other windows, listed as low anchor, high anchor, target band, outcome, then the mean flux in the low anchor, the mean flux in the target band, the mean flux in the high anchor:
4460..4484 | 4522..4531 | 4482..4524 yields -3.0 Angstrom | 41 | 42.7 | 39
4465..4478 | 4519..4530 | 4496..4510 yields -0.7 Angstrom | 43.2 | 43.9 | 40.8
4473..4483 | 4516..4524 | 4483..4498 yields 0.6 Angstrom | 41.8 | 40.3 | 42.9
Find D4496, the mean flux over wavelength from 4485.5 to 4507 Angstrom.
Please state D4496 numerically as 41.8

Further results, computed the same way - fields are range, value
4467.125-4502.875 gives 41.6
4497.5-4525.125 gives 44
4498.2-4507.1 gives 44.5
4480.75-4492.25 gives 40.3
